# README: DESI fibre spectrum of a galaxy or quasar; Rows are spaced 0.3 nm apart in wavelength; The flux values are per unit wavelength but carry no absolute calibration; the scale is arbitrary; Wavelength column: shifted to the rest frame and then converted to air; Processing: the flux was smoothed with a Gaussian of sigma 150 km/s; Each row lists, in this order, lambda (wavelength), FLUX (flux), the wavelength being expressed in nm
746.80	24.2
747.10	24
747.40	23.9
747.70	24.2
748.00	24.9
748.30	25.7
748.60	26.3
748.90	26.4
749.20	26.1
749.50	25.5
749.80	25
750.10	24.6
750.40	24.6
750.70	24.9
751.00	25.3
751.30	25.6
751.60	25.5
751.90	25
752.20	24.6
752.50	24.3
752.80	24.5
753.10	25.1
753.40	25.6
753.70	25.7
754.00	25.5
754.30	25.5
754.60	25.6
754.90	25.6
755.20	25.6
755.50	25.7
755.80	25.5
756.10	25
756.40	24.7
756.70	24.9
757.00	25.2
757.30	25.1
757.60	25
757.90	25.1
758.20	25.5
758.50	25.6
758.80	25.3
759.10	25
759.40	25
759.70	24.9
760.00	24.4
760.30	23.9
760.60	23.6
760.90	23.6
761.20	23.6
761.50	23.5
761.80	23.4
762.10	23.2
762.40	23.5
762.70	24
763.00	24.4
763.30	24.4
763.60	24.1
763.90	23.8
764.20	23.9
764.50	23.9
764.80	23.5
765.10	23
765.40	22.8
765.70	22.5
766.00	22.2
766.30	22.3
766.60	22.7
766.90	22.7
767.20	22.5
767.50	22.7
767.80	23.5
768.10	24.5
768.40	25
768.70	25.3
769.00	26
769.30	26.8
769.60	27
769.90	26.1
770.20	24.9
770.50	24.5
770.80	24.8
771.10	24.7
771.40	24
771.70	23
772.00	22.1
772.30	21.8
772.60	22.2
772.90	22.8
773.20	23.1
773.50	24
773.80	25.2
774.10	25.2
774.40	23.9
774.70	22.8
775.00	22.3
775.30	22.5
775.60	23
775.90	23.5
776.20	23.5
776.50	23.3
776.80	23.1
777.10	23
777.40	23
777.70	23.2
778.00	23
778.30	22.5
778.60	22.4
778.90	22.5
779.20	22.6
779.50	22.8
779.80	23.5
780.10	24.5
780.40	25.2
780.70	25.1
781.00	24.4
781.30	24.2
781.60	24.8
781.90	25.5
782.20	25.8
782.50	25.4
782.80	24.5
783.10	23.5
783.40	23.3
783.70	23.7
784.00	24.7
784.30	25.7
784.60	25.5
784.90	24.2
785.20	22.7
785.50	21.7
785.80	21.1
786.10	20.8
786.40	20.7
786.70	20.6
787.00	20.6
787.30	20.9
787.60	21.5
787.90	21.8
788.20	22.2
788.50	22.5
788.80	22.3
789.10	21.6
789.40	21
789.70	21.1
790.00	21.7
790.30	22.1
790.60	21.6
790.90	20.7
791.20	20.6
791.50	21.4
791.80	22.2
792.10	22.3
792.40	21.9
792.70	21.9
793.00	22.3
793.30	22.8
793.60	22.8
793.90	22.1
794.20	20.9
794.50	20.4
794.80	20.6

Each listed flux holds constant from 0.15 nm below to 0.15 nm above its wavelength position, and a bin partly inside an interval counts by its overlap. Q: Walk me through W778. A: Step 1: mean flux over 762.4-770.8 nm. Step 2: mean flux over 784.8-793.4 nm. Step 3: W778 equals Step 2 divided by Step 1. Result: 0.9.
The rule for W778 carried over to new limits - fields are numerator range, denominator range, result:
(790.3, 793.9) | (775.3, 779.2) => 0.95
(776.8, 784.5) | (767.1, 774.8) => 0.99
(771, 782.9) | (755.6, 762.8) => 0.96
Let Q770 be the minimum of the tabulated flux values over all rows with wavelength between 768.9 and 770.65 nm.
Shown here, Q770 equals 24.5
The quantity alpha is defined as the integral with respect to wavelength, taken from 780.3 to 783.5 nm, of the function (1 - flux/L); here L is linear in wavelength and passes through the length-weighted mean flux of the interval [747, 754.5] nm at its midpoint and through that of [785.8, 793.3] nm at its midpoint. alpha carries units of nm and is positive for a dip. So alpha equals -0.355 nm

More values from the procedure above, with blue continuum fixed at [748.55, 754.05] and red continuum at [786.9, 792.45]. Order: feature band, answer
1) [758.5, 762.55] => 0.04 nm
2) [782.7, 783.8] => -0.08 nm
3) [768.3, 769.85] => -0.17 nm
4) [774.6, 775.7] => 0.02 nm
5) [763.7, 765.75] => 0.05 nm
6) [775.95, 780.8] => -0.14 nm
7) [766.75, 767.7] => 0.04 nm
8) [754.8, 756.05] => -0.04 nm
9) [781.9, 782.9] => -0.14 nm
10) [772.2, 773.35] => 0.03 nm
